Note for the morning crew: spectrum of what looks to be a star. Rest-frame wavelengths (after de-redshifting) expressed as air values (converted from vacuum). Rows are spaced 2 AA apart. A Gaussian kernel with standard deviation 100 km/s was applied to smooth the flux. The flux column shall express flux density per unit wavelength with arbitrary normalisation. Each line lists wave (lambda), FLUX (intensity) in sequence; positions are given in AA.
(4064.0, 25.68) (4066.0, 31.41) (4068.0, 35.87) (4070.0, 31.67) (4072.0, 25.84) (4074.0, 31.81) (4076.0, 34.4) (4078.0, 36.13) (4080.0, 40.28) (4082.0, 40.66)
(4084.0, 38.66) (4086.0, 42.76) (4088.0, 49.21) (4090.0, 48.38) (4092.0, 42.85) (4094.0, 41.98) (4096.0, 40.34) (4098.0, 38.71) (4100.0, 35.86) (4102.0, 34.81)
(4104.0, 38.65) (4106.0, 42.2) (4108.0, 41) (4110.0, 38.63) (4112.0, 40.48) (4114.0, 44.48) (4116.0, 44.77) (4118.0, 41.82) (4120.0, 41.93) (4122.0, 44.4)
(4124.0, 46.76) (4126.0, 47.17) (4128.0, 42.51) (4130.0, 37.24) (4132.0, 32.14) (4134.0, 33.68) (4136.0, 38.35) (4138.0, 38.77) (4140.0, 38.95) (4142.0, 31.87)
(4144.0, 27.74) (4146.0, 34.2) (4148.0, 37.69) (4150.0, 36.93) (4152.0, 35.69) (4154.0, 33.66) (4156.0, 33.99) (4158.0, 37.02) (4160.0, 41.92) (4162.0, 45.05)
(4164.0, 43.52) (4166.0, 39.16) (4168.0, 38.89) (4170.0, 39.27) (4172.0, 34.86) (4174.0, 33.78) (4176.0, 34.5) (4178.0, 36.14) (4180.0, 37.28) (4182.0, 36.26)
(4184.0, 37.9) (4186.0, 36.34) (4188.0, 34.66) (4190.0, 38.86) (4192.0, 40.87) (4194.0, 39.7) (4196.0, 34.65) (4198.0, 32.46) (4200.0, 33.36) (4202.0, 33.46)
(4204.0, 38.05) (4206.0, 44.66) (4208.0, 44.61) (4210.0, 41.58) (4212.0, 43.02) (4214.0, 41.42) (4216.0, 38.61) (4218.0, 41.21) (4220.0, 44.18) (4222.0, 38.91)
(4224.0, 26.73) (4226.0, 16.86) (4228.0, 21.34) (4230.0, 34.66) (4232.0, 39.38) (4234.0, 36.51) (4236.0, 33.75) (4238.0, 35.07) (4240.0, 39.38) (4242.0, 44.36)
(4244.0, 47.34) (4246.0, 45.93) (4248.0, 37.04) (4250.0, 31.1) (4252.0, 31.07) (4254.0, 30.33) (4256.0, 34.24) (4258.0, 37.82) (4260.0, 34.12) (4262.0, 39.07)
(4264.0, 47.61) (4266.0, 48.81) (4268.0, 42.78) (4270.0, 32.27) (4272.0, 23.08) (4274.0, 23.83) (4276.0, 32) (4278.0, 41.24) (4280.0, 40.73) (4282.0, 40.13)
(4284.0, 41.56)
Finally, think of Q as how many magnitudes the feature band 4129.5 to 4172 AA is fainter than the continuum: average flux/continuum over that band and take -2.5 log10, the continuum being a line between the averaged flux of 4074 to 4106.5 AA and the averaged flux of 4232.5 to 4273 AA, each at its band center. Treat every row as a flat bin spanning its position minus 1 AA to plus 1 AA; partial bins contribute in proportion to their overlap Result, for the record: 0.065 mag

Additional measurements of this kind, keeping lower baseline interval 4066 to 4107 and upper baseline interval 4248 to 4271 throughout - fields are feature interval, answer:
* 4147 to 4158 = 0.07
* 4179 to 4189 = 0.04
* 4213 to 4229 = 0.12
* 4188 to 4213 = -0.03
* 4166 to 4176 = 0.03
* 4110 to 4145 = -0.04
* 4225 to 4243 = 0.12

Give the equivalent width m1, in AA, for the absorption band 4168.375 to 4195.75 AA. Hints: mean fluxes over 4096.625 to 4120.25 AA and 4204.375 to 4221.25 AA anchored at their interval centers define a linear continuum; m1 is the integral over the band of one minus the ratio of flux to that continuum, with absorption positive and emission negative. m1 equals 3.1 AA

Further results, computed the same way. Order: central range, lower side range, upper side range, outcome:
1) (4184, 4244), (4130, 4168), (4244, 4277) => -1.2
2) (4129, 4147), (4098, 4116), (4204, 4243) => 2.0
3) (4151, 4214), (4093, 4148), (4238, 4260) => 0.7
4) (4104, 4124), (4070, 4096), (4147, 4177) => -1.9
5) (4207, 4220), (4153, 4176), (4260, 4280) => -1.5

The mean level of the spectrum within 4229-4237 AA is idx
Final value 36.1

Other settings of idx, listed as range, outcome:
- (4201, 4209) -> 40.2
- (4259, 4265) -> 40.3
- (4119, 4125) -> 44.4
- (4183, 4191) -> 36.9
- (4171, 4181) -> 35.3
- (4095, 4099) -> 39.5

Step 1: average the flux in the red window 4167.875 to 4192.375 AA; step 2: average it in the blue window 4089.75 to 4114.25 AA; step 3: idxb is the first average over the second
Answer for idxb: 0.9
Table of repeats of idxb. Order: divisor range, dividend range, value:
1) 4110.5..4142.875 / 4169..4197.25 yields 0.91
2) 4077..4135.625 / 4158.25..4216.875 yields 0.94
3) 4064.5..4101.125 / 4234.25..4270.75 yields 1.01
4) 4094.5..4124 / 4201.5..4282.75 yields 0.91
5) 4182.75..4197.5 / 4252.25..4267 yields 1.03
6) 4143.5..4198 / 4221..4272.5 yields 0.97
